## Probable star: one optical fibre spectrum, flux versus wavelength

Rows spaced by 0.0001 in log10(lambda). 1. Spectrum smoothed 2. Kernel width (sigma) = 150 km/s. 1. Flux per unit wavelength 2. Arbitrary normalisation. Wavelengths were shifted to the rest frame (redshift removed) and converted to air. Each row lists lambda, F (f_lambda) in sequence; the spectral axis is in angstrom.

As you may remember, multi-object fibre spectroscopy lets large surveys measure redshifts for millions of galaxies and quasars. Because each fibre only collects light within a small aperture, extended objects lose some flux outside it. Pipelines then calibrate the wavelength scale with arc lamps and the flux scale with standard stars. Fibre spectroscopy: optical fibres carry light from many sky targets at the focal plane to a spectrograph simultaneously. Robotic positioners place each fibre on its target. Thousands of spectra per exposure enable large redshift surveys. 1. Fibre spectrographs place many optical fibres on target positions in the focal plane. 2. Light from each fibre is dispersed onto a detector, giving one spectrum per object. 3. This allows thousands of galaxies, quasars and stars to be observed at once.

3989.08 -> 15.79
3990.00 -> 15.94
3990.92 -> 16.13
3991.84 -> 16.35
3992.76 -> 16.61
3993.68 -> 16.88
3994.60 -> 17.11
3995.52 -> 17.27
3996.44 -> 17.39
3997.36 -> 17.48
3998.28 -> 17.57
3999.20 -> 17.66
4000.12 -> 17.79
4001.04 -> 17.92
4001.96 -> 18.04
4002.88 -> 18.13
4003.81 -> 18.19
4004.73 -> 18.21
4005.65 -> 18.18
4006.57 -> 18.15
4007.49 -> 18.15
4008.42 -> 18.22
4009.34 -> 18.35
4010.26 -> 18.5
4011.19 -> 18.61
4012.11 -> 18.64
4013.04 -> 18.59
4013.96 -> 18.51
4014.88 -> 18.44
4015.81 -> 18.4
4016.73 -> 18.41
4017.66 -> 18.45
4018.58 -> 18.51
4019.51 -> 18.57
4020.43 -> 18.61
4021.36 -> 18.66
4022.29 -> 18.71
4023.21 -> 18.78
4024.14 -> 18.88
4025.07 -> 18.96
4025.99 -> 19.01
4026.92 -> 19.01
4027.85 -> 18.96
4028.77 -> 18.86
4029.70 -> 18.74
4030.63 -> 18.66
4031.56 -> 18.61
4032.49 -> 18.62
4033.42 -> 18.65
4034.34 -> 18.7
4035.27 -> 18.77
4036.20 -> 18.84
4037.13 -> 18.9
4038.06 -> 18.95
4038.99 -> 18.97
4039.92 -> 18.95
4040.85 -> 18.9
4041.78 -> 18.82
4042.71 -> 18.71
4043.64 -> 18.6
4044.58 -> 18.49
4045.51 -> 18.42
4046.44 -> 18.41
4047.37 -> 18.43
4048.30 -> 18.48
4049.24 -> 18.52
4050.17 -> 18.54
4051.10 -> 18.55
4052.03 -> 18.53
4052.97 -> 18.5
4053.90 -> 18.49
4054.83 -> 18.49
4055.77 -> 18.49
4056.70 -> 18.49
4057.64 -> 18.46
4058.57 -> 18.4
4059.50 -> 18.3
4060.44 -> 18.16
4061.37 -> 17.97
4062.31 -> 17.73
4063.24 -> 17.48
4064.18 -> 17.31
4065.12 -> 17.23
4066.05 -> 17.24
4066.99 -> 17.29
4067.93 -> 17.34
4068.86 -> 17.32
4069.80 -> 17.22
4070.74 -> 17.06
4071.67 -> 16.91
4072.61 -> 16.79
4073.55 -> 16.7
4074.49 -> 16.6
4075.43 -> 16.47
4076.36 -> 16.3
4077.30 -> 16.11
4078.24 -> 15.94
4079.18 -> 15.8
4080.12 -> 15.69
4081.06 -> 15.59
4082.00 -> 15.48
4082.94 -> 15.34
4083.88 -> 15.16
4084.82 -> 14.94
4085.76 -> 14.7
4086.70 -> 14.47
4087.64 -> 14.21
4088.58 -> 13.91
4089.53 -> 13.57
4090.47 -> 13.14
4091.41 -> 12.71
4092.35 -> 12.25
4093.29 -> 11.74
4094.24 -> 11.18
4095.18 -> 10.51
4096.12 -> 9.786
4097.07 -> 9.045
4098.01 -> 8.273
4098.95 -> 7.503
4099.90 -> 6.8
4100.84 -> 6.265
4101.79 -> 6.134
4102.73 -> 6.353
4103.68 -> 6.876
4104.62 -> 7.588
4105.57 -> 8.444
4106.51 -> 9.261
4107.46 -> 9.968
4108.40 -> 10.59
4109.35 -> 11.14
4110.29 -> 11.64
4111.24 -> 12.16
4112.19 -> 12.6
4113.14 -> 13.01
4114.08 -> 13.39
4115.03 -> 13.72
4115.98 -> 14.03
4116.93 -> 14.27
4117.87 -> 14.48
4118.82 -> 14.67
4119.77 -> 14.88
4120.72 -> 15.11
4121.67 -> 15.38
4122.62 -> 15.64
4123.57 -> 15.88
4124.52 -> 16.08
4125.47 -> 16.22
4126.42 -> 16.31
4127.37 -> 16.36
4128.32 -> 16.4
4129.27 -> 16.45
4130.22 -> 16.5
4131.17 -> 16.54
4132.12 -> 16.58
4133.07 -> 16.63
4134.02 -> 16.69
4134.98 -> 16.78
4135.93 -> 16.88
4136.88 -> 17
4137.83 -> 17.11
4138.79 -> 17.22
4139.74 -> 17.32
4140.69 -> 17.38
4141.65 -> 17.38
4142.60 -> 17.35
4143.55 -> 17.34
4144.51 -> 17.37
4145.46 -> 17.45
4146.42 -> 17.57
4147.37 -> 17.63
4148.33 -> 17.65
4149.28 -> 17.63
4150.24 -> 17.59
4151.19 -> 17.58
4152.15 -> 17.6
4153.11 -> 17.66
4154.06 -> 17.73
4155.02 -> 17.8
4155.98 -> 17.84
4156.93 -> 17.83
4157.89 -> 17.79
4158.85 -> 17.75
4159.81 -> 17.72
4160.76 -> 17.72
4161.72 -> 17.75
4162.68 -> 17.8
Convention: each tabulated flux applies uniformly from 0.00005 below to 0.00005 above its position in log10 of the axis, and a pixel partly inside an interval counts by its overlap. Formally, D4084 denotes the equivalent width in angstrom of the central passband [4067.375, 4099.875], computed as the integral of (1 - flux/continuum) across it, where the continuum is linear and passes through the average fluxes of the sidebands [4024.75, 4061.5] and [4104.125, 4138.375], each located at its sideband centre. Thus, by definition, 4.56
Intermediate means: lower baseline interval 18.6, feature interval 14.2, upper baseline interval 14.3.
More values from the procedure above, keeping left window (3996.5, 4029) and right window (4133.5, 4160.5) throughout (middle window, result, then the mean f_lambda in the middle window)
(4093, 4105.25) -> 6.56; 8.26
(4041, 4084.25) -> 1.32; 17.5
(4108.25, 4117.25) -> 2.54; 12.7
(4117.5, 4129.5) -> 1.32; 15.7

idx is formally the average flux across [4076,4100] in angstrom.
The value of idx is 13.2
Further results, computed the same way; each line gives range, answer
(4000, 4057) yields 18.6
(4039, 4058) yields 18.6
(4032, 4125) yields 15.1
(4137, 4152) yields 17.4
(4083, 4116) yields 11.1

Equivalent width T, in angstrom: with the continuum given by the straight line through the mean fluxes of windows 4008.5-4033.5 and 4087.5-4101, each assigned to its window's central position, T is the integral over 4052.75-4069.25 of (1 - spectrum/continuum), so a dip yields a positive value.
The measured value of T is -4.1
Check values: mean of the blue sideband 18.6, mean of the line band 17.9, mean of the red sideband 10.7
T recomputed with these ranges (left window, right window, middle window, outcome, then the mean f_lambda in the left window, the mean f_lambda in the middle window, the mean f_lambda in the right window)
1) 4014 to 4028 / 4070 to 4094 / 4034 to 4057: -1.88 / 18.7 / 18.6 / 15.1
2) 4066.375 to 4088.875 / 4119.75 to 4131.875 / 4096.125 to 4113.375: 7.49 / 16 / 9.05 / 16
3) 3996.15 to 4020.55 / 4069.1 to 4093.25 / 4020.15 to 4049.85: -2.78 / 18.2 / 18.7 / 15.3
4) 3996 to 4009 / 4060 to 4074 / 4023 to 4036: -0.82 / 17.9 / 18.8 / 17.3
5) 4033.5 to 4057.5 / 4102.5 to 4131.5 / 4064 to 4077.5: -0.14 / 18.6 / 16.9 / 13.3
